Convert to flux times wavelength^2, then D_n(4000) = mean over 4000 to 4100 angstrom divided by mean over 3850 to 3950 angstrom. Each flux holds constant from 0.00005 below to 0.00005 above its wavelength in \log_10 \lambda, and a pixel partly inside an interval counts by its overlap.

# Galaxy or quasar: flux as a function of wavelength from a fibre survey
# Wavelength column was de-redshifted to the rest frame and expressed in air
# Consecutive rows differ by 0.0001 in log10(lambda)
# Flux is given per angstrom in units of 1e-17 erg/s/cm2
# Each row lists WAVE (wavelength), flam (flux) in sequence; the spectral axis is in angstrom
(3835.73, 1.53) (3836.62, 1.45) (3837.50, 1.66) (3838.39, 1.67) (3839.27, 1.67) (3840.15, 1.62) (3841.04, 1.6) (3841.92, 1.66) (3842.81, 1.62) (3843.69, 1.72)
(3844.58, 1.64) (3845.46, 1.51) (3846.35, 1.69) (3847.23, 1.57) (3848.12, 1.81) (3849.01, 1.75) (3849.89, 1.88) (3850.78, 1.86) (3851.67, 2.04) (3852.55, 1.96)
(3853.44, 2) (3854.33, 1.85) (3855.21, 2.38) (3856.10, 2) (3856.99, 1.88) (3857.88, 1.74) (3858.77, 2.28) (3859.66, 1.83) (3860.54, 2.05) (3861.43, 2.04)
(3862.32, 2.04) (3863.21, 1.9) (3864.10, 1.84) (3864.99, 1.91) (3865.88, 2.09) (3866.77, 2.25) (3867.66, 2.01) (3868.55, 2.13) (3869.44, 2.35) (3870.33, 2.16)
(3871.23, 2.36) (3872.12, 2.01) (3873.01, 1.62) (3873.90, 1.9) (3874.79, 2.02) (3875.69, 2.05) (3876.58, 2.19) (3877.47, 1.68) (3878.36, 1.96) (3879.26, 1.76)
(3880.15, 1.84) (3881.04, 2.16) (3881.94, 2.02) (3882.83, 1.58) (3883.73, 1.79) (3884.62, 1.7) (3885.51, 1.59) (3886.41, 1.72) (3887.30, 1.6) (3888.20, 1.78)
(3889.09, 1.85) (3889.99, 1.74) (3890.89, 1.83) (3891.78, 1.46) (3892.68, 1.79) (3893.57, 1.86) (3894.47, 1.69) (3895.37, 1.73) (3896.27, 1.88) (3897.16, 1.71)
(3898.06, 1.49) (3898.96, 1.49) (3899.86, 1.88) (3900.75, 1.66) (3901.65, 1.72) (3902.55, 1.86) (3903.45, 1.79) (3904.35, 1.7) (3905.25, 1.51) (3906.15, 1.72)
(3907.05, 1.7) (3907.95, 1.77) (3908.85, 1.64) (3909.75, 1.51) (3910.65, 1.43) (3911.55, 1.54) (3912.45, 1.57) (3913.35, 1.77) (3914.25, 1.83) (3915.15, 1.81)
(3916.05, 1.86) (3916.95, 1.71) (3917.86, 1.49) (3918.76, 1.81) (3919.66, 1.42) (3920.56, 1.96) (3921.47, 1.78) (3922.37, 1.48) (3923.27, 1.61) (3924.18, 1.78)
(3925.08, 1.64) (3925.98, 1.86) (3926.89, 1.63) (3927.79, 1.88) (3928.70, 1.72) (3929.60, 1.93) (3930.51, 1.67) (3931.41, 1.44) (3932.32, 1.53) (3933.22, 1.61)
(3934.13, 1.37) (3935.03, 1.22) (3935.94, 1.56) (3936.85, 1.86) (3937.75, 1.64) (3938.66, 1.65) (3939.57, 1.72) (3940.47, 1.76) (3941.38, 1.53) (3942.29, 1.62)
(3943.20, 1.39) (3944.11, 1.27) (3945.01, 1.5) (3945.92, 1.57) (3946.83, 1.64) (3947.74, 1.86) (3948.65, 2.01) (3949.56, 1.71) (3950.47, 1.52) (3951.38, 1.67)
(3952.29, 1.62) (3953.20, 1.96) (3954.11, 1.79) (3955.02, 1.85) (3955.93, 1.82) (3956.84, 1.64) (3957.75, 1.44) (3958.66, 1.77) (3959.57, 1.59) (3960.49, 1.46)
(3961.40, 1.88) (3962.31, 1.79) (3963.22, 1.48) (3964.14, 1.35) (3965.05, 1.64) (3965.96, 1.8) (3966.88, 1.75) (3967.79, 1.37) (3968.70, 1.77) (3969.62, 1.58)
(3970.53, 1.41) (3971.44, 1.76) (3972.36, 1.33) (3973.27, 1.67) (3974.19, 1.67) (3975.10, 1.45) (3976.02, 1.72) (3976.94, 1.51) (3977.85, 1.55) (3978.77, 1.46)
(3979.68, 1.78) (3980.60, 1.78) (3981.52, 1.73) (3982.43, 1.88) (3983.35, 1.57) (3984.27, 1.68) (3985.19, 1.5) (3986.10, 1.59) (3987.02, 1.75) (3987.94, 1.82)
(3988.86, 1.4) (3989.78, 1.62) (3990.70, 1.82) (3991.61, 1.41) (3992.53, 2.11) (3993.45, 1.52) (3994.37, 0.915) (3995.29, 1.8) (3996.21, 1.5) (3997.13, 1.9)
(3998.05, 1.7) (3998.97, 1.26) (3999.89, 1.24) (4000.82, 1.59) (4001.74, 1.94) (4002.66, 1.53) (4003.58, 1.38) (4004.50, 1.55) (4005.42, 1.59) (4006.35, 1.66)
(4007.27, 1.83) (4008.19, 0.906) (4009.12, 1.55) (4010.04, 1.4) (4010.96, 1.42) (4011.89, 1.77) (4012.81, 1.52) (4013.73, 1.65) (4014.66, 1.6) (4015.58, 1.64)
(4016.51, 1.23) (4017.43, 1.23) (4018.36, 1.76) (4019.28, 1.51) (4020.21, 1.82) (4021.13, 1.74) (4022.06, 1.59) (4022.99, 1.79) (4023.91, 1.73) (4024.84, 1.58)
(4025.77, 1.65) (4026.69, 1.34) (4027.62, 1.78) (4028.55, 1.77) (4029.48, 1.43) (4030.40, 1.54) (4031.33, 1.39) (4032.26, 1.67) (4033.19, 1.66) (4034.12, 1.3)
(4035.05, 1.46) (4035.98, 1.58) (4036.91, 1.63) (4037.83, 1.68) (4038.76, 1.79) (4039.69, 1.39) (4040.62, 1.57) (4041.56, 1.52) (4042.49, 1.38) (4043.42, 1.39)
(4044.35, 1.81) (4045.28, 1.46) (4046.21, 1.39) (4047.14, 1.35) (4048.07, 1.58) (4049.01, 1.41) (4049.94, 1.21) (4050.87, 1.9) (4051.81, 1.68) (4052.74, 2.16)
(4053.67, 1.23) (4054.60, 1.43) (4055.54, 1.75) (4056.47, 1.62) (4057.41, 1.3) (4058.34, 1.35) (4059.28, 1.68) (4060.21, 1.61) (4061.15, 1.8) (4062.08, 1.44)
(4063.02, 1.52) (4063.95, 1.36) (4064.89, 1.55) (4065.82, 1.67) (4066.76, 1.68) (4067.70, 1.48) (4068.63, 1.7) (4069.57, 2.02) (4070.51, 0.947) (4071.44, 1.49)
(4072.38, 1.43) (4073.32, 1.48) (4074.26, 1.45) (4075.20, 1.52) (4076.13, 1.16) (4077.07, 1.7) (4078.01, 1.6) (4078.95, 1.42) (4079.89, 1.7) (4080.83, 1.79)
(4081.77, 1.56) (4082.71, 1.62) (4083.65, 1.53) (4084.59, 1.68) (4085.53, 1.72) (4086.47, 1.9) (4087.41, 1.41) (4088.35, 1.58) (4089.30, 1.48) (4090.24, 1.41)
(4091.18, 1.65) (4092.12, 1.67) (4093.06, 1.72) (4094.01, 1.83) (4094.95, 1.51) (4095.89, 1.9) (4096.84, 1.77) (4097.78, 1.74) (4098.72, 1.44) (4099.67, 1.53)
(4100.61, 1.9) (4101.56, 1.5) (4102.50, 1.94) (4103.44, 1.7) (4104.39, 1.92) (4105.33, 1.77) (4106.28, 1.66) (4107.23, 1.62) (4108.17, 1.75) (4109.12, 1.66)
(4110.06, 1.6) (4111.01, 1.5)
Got 0.95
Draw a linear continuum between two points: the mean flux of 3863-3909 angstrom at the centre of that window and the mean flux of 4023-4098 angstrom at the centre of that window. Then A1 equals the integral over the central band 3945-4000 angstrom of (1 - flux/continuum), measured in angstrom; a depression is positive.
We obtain 2.2 angstrom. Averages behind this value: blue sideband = 1.84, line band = 1.64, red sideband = 1.57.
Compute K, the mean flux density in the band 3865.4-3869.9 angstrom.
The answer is 2.17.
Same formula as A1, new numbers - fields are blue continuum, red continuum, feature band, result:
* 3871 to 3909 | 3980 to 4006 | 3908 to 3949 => 1.7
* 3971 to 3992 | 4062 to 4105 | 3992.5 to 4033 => 1.4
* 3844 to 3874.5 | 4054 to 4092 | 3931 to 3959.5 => 2.6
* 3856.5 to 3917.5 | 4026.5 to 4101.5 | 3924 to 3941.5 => 1.1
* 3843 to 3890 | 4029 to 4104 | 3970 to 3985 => 0.9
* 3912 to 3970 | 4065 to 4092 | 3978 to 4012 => 0.7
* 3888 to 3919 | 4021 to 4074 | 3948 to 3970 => -0.5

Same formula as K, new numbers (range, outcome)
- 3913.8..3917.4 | 1.81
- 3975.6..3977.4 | 1.61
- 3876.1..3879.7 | 1.9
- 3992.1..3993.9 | 1.81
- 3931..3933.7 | 1.52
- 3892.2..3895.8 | 1.76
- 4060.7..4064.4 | 1.53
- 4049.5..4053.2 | 1.74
